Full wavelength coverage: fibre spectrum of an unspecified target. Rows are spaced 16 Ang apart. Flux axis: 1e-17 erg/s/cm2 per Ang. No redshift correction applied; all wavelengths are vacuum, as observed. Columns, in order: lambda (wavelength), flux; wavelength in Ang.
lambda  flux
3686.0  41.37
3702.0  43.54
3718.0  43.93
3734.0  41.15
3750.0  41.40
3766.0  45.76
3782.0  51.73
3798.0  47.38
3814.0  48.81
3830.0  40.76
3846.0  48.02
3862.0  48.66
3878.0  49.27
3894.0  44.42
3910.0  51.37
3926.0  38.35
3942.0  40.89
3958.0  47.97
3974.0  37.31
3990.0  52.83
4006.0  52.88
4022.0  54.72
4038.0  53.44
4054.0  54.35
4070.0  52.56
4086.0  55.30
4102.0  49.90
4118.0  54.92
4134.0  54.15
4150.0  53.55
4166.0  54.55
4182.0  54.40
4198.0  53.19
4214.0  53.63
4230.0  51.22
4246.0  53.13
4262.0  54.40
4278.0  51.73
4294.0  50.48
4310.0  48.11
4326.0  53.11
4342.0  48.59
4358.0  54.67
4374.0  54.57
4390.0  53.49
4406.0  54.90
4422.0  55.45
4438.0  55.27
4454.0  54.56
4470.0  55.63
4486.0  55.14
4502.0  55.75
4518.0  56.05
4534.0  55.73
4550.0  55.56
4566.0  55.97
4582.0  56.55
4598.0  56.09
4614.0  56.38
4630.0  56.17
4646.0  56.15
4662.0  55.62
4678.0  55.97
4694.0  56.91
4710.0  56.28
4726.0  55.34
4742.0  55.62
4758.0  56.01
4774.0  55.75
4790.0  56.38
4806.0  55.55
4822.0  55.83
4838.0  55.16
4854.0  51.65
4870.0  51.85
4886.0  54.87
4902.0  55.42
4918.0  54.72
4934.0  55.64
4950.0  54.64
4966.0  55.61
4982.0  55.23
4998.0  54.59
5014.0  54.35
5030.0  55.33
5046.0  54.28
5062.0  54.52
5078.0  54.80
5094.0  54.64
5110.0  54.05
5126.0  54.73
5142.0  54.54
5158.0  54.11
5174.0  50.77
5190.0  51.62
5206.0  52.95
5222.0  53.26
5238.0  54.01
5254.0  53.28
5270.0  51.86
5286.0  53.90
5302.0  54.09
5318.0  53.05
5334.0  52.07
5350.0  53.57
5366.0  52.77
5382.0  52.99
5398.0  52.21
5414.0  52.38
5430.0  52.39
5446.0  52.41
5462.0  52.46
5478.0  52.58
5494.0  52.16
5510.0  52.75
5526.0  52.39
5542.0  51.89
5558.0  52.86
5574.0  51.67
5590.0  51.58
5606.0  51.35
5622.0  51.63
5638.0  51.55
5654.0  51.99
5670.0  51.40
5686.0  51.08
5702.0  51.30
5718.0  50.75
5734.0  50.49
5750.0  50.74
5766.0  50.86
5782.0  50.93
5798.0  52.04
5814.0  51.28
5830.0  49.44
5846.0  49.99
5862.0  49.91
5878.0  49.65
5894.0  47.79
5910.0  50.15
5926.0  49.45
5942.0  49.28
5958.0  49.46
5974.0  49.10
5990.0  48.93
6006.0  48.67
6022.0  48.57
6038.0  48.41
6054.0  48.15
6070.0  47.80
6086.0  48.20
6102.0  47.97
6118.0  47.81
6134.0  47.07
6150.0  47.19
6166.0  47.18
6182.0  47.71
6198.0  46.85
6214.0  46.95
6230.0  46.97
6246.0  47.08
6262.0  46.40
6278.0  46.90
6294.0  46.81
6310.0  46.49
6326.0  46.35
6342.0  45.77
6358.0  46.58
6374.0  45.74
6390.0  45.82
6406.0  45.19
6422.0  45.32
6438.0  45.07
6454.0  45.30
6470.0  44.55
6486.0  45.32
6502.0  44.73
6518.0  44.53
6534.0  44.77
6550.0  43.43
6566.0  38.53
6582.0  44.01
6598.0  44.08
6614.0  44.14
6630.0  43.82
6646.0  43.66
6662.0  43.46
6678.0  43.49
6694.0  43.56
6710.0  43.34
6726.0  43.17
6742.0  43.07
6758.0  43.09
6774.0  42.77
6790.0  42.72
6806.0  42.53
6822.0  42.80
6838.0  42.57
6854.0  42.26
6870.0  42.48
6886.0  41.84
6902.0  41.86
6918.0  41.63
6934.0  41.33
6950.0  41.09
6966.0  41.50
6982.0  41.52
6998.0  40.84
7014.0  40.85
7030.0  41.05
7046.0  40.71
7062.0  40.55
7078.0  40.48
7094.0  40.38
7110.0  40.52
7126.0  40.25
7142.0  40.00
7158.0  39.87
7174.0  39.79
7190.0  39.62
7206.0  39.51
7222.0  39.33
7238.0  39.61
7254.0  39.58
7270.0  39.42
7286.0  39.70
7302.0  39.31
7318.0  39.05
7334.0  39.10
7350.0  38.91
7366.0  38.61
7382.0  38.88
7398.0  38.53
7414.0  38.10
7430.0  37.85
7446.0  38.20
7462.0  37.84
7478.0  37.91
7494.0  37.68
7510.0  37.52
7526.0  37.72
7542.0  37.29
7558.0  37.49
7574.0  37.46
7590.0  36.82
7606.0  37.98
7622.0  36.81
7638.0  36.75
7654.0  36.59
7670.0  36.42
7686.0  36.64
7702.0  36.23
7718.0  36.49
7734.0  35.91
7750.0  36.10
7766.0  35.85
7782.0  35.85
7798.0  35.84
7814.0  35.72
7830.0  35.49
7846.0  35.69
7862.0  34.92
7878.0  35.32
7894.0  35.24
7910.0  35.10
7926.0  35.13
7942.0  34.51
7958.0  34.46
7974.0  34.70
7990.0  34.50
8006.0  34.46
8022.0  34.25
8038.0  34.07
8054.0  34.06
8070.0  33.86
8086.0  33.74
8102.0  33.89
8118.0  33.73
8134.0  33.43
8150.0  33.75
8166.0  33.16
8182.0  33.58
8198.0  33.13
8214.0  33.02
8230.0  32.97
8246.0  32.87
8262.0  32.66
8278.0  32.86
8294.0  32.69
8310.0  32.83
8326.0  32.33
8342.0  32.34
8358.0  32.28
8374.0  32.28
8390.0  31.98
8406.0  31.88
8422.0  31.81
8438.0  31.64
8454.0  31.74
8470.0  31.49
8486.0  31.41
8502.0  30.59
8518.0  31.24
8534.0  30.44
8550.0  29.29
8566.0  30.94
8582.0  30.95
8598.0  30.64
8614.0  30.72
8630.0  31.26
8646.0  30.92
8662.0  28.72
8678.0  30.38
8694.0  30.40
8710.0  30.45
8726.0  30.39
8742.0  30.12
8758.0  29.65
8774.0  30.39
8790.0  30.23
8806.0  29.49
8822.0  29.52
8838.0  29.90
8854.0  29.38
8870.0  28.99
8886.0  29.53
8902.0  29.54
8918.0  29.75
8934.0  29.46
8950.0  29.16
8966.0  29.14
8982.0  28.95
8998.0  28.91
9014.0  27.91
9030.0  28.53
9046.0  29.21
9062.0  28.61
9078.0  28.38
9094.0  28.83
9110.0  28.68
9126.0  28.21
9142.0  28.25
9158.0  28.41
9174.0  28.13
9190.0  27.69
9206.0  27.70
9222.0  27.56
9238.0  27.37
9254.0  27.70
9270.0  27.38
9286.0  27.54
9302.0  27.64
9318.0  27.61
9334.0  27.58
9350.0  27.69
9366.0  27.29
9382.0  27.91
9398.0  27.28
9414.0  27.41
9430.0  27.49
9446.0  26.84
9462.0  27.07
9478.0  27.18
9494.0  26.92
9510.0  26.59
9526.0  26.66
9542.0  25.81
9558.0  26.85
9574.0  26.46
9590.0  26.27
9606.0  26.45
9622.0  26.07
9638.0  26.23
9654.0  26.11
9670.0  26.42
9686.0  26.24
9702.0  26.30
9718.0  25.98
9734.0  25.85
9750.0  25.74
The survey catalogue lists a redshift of 0.000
